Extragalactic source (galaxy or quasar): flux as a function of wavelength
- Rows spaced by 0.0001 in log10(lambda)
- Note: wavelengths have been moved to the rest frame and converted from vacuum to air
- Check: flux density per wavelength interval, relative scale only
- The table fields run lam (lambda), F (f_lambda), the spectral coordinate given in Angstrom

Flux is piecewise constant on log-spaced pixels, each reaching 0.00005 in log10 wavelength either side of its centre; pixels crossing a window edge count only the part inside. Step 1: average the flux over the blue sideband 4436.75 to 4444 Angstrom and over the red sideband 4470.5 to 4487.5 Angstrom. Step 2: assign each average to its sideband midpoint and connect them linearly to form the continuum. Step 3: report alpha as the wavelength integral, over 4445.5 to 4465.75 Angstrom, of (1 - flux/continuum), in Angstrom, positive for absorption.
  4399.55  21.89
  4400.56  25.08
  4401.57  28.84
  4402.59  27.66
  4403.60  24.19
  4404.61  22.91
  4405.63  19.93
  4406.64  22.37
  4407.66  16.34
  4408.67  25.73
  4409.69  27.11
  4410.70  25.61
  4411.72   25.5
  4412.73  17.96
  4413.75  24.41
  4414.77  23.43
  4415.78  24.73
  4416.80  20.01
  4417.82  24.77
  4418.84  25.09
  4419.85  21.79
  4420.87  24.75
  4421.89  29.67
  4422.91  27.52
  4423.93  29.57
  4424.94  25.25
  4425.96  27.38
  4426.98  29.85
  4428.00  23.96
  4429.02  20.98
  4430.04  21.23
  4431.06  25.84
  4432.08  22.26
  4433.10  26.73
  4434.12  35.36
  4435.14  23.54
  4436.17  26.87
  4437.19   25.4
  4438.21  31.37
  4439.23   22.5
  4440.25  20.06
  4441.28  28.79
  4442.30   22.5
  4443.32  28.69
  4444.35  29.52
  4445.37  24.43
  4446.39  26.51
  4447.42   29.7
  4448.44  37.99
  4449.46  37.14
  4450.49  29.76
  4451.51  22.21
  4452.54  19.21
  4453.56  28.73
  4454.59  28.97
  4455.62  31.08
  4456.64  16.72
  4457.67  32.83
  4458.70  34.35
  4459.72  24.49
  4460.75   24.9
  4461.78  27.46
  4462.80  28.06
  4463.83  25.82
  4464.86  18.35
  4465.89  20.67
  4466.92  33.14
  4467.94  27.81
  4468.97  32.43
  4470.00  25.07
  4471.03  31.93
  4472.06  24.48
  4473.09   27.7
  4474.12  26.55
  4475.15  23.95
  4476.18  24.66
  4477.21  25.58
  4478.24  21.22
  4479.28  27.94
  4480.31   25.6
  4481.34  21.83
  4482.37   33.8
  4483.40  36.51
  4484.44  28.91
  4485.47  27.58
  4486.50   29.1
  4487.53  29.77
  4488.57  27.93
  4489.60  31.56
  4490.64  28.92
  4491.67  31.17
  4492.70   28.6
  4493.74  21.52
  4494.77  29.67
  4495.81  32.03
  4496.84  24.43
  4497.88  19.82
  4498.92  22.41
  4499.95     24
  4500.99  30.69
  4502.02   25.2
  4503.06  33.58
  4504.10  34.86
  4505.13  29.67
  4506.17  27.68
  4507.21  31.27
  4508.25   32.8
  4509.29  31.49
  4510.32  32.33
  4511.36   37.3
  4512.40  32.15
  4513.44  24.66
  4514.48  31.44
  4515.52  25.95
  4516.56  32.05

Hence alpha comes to -0.8 Angstrom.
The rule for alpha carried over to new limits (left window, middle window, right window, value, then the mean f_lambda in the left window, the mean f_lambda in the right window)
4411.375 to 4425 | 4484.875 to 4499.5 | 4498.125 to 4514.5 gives 0.8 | 24.6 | 29.9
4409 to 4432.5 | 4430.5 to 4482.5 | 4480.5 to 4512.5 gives -0.1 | 24.7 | 29.2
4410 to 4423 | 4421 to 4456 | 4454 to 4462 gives -1.4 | 24.2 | 27.6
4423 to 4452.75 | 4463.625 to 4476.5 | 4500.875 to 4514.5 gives 1.1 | 26.8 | 31.1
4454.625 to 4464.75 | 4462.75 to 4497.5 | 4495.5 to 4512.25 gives 0.8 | 27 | 29.4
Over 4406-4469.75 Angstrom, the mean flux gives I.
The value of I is 26.1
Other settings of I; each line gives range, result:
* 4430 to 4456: 27.3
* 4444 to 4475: 27.6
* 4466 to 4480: 26.9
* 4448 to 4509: 27.8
